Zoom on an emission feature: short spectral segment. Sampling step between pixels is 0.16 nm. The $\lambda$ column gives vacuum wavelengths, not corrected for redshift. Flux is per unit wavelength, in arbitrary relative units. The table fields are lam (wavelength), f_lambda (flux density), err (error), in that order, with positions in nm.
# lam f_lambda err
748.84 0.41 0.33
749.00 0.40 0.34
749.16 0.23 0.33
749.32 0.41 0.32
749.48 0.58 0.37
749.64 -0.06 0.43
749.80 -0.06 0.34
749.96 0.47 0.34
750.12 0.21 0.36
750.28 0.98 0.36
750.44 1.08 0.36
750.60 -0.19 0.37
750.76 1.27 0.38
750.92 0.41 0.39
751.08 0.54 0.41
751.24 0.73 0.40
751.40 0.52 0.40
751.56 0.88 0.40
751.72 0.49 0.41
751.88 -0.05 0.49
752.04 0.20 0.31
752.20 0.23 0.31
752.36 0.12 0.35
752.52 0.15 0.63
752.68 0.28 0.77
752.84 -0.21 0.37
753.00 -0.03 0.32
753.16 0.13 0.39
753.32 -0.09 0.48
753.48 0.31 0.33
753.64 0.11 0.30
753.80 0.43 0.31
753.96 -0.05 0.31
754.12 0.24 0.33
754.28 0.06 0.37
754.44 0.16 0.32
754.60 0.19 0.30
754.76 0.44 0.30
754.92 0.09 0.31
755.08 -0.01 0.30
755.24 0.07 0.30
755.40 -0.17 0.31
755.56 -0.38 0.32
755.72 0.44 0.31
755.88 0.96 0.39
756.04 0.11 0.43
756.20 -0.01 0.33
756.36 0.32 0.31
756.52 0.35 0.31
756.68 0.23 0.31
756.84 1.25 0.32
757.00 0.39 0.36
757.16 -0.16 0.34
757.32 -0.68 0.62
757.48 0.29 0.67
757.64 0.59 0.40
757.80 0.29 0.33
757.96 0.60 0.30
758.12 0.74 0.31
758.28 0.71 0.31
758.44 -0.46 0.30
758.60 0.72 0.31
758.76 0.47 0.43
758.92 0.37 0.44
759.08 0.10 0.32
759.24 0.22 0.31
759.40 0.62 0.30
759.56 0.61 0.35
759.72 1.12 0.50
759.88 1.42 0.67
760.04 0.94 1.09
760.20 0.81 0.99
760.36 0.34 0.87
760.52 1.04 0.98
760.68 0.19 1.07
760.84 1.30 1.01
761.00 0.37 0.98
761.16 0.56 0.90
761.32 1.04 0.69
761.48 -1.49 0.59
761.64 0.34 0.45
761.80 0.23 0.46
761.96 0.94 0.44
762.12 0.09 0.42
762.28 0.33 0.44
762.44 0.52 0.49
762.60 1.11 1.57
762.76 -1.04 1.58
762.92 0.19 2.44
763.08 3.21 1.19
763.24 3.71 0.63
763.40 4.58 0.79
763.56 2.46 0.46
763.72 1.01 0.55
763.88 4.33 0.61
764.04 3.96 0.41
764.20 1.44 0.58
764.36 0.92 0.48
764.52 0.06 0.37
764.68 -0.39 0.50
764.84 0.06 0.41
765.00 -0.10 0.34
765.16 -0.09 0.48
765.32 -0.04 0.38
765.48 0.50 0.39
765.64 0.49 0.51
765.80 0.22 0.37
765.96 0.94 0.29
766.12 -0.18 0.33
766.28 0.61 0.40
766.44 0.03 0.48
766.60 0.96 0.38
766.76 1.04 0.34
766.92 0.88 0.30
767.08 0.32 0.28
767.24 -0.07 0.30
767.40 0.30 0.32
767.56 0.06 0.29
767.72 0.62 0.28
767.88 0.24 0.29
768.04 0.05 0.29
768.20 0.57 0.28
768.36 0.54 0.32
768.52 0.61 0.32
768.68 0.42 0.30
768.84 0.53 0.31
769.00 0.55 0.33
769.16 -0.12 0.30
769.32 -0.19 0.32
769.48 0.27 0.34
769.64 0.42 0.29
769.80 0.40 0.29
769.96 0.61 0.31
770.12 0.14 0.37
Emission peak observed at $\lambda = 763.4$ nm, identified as [O II] 3727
